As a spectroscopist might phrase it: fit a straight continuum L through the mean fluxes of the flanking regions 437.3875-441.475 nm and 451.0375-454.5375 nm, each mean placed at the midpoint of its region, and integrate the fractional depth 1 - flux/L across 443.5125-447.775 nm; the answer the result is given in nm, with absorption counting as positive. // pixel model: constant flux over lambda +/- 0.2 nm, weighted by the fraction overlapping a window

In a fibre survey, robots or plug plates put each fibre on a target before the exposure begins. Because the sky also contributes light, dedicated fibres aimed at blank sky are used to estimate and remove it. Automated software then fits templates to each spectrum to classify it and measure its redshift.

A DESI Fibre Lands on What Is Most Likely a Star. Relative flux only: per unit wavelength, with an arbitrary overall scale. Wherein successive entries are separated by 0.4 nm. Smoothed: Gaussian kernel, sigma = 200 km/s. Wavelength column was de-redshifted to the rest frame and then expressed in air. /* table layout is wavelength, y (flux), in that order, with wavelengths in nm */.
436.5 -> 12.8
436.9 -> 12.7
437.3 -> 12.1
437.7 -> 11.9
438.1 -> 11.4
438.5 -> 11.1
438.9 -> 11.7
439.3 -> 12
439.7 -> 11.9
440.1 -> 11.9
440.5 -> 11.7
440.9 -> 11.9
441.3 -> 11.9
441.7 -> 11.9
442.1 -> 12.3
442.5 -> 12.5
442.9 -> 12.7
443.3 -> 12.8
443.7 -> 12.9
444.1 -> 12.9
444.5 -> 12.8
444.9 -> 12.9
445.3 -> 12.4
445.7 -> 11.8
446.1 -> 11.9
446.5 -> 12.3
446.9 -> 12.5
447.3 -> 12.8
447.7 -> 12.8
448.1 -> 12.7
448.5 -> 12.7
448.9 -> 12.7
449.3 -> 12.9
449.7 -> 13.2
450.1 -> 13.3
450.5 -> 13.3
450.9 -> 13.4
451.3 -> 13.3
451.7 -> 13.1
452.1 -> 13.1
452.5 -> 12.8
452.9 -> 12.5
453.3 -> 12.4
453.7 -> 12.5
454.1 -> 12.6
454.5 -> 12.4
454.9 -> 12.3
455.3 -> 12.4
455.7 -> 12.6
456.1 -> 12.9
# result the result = -0.11 nm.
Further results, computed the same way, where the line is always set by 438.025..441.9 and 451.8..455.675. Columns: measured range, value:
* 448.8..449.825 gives -0.052 nm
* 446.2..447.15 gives -0.017 nm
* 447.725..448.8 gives -0.041 nm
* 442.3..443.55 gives -0.078 nm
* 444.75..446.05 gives -0.023 nm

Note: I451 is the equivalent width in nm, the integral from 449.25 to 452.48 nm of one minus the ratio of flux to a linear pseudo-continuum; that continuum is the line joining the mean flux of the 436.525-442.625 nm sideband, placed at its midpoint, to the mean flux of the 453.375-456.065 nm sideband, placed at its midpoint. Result -0.22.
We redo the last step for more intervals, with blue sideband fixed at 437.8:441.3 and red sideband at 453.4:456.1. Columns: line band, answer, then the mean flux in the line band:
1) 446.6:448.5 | -0.09 nm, 12.7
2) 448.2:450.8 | -0.17 nm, 13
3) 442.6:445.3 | -0.19 nm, 12.8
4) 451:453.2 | -0.11 nm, 13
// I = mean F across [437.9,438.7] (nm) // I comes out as 11.3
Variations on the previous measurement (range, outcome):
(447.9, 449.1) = 12.7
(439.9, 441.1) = 11.8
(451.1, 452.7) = 13.1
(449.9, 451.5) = 13.3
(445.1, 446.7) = 12.1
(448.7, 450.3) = 13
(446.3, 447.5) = 12.5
